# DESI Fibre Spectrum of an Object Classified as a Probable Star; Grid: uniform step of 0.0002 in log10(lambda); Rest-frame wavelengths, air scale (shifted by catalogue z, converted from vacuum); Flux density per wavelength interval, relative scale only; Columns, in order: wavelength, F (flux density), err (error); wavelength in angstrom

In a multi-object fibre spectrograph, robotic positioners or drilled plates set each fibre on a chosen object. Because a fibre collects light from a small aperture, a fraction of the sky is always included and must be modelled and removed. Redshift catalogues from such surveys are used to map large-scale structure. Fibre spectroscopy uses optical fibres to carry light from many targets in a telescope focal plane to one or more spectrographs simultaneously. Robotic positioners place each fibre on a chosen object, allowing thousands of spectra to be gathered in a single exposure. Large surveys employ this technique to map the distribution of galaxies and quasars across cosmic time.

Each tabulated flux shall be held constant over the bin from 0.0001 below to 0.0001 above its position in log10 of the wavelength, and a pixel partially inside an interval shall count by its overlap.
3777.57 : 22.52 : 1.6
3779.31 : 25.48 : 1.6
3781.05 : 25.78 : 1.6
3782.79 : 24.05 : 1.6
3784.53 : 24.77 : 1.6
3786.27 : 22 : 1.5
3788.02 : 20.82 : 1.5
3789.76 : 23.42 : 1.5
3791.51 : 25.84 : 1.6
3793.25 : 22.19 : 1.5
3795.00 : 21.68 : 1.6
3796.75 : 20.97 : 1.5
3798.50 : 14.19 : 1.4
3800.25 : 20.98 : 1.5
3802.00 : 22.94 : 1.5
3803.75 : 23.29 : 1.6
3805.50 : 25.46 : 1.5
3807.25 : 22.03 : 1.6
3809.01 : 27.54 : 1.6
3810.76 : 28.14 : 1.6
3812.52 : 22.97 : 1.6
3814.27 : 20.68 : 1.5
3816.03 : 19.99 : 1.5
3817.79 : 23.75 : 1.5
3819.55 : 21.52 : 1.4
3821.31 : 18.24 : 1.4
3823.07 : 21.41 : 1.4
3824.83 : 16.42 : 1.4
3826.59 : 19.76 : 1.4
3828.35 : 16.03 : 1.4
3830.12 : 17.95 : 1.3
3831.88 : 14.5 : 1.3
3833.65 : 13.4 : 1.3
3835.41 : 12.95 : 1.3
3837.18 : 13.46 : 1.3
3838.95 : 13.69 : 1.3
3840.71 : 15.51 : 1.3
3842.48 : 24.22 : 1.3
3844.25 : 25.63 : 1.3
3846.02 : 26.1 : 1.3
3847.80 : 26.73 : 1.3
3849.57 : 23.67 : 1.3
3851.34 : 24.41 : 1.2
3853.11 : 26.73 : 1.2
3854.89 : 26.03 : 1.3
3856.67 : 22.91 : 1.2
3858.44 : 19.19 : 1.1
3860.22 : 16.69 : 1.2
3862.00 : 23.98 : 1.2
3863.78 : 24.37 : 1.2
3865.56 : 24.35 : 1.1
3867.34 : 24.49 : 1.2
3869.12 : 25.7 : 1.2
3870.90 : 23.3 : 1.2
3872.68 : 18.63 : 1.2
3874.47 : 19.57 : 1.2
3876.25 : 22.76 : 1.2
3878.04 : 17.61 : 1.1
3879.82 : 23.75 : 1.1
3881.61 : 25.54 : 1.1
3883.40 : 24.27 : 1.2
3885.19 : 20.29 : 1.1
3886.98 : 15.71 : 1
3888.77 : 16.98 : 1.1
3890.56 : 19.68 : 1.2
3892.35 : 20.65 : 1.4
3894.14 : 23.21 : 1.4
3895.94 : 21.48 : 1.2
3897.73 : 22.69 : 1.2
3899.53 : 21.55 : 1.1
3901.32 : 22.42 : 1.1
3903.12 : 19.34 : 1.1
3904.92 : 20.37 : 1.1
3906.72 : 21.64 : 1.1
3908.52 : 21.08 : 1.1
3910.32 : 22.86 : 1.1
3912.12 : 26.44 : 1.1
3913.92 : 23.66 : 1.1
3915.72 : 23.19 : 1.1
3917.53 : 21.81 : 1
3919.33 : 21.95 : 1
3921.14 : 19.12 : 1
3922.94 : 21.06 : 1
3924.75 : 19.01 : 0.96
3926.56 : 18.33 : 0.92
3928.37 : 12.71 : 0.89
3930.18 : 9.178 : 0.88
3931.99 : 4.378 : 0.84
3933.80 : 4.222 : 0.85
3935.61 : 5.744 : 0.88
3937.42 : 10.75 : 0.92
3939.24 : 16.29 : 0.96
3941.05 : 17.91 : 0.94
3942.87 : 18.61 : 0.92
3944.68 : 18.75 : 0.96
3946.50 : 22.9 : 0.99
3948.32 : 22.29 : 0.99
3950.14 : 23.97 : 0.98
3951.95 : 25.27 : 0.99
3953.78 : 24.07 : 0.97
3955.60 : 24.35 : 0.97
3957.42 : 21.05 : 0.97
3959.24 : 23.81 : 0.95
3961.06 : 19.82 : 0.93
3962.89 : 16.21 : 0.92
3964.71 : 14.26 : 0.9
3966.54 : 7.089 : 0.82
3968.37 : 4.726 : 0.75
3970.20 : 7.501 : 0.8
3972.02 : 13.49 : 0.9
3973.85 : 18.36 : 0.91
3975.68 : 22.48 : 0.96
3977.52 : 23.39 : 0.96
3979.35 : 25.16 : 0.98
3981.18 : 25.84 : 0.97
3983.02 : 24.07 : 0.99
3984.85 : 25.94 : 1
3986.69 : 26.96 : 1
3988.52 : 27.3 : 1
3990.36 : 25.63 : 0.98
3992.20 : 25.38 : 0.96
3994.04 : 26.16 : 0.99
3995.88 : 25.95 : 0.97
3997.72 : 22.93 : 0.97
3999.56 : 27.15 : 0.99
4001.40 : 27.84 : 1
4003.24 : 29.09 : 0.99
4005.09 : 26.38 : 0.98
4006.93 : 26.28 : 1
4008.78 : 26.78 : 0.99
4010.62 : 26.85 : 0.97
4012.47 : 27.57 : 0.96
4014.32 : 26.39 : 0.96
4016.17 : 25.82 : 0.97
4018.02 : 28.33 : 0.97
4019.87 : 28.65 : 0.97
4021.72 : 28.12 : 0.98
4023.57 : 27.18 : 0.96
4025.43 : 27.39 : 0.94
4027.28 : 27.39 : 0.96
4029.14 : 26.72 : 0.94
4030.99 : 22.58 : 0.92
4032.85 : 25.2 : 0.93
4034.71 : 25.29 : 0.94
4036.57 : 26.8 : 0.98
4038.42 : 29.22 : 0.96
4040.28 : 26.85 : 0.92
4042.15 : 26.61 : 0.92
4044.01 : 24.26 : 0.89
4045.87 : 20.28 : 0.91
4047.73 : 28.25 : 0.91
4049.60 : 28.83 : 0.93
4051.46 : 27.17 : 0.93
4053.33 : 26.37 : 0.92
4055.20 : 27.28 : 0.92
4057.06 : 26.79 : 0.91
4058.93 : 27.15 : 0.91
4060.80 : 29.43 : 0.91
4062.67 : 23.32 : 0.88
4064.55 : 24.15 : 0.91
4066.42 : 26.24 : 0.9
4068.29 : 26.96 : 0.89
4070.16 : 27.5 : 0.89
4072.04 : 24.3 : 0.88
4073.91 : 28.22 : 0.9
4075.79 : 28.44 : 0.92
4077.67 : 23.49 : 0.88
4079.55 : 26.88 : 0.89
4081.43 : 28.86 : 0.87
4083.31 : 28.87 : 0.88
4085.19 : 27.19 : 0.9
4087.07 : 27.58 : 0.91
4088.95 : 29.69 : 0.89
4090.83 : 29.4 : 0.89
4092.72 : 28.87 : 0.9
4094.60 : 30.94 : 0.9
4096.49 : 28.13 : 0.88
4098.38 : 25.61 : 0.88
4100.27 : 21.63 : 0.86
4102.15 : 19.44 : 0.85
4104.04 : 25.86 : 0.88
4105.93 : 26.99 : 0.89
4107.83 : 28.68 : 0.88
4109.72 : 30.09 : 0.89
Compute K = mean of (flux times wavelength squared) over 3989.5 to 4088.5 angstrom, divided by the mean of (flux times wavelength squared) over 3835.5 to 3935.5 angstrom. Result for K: 1.41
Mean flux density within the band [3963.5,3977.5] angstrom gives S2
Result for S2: 13.3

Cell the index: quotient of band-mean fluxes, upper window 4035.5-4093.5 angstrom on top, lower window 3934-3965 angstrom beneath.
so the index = 1.4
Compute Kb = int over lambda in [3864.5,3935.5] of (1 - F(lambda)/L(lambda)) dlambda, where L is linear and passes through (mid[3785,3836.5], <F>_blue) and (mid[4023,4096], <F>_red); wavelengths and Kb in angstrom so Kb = 9.0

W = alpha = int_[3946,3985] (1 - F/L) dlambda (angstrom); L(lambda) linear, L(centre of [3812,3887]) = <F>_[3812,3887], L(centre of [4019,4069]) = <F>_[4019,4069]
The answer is 7.3 angstrom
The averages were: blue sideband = 21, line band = 19.7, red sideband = 26.5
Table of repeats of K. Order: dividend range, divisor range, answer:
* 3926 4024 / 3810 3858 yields 1.10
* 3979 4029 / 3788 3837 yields 1.43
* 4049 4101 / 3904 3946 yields 1.68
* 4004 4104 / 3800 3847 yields 1.48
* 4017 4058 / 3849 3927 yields 1.31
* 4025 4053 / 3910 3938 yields 1.69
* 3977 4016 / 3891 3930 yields 1.31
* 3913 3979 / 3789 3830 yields 0.86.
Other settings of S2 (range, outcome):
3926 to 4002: 19.2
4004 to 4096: 26.9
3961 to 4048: 23.9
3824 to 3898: 20.8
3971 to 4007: 24.7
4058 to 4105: 26.7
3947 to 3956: 23.9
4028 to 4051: 26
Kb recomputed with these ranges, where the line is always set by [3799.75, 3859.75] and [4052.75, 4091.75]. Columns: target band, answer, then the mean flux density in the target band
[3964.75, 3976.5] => 5.9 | 12.3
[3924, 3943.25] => 9.3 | 12.2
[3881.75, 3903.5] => 1.7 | 20.9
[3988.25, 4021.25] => -1.7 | 26.7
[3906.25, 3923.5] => 0.6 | 22.3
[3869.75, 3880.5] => 0.6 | 21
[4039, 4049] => 0.3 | 25.5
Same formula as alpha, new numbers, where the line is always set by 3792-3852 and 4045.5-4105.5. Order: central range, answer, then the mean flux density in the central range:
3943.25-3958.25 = 0.7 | 22.7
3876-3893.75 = 1.2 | 20.7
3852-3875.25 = -1.2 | 22.8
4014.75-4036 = -0.9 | 26.6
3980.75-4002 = -1.0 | 25.9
